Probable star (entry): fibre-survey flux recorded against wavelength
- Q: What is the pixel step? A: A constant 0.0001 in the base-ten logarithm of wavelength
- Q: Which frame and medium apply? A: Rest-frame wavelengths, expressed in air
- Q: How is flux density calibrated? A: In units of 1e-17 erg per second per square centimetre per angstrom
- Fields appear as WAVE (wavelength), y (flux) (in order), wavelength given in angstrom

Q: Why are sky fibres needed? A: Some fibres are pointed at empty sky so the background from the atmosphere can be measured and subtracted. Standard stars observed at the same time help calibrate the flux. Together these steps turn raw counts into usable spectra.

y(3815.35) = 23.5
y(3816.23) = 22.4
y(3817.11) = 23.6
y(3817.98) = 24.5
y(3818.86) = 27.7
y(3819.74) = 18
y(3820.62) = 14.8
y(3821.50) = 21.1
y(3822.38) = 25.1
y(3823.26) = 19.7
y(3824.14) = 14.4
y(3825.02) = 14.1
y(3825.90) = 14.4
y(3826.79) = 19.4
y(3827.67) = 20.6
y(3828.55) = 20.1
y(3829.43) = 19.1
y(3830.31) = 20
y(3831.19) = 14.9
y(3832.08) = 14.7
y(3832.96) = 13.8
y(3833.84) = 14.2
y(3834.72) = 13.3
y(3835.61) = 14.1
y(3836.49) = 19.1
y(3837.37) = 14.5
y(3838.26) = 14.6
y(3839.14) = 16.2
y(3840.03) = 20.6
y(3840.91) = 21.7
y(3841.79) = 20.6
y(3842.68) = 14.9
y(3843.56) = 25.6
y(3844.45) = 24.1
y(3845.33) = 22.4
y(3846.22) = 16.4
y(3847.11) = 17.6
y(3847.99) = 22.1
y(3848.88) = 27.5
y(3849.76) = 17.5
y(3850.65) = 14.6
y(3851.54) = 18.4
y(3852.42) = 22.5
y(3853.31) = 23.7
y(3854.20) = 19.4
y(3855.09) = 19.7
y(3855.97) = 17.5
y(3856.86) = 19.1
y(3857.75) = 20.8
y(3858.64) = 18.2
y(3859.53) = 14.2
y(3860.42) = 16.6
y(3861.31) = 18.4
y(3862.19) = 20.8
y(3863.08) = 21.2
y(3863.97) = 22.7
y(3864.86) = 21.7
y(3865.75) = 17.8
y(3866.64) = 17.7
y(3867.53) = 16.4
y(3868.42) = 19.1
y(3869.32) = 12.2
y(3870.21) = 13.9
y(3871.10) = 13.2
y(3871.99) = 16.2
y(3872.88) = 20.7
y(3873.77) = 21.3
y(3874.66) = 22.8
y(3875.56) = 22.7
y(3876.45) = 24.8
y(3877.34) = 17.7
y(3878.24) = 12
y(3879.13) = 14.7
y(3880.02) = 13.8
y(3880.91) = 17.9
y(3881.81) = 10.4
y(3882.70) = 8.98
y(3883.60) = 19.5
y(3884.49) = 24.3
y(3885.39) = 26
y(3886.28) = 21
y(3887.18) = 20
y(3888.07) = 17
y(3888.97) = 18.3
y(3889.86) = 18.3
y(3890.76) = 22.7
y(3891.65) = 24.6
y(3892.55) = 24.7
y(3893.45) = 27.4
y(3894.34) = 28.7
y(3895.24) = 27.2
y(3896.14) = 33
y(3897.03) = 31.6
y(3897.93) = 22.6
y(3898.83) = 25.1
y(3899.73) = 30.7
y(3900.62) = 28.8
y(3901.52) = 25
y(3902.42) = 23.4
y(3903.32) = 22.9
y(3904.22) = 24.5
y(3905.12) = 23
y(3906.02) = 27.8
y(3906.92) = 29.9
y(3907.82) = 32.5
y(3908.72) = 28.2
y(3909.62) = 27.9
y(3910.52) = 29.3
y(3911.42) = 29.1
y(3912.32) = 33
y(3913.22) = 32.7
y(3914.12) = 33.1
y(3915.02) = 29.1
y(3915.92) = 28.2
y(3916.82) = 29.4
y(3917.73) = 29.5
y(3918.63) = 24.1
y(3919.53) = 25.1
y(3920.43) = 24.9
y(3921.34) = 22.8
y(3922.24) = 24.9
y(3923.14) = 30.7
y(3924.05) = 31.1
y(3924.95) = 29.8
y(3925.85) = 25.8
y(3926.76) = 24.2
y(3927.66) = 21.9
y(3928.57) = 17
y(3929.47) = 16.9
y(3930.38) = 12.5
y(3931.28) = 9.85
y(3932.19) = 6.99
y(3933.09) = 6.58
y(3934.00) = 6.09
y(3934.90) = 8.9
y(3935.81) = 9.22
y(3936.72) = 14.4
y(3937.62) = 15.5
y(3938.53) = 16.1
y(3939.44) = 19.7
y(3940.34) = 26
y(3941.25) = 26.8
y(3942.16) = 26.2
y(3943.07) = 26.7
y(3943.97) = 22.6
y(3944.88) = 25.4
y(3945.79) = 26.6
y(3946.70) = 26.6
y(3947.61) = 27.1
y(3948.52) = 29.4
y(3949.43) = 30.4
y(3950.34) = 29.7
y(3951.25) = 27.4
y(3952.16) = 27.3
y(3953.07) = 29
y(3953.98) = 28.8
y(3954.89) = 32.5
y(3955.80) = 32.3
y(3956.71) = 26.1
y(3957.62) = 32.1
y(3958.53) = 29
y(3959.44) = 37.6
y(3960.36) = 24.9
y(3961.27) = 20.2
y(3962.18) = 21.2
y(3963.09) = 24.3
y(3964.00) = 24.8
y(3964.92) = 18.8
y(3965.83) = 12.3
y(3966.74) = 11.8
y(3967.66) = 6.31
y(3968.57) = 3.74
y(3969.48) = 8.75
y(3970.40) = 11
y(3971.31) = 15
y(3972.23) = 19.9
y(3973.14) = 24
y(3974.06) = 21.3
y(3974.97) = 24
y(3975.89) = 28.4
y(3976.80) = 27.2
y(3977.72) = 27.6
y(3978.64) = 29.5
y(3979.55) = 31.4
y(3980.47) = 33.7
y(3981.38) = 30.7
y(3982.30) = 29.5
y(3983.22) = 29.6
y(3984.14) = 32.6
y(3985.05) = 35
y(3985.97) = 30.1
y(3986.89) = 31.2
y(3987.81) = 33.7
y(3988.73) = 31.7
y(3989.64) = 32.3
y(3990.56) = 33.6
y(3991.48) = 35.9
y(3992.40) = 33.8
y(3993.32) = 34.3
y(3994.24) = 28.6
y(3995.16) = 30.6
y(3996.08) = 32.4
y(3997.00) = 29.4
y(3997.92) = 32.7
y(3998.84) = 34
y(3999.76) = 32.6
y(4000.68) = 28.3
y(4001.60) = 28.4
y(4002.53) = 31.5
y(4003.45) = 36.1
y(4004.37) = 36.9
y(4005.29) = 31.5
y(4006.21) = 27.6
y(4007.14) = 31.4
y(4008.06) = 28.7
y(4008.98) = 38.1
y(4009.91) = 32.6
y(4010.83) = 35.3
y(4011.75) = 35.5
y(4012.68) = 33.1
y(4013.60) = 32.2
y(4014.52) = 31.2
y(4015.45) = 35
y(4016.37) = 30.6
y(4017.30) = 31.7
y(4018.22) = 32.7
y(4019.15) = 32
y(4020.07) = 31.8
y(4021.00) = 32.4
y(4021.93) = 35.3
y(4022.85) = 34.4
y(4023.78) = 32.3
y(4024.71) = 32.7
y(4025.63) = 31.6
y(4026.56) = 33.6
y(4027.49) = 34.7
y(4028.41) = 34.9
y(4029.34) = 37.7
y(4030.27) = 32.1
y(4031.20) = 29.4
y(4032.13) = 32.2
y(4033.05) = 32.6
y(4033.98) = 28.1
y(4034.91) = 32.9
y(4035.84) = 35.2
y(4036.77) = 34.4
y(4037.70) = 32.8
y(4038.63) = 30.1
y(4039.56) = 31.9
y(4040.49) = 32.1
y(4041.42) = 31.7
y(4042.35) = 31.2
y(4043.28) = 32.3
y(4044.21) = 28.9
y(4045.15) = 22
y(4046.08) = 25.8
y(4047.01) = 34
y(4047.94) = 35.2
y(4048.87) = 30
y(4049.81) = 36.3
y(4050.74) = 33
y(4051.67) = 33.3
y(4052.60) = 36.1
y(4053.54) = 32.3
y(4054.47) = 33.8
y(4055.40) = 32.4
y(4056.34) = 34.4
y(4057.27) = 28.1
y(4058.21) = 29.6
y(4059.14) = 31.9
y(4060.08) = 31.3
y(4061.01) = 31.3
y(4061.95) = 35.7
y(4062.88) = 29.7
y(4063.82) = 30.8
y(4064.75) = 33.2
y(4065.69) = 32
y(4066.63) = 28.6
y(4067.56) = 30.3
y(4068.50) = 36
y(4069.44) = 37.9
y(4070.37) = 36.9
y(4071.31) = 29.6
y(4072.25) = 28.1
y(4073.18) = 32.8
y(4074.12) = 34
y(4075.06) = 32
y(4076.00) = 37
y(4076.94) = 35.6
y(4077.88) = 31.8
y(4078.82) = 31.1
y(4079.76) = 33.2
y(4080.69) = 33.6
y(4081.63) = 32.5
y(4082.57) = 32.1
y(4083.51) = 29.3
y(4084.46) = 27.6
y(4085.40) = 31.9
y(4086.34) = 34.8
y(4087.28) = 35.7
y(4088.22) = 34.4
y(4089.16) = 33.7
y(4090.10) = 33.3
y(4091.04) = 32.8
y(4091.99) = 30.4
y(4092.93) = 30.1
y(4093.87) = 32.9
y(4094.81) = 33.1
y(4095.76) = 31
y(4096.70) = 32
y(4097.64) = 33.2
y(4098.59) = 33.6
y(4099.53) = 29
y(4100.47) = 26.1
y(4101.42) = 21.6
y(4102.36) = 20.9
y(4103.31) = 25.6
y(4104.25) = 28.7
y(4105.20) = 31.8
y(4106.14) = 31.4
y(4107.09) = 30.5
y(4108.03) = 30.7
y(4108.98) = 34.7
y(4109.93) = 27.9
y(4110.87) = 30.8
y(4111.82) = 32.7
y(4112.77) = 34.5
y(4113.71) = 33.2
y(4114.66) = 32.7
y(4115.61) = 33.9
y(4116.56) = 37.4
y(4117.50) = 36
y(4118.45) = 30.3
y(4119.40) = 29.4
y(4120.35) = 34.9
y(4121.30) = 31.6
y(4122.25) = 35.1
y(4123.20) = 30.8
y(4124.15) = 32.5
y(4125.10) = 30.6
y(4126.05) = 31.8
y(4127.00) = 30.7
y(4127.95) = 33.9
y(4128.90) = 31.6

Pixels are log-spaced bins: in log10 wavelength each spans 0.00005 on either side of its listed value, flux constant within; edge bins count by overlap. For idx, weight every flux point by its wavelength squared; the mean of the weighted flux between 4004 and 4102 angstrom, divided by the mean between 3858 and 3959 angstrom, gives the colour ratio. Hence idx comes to 1.52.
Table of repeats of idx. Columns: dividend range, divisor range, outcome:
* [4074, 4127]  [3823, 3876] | 1.95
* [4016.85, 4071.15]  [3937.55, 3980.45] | 1.42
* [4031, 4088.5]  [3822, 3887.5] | 1.94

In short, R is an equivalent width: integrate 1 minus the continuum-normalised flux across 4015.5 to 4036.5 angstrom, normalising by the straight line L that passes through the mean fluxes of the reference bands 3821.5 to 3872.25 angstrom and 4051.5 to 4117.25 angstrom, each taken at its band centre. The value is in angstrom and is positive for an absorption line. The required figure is -3.1 angstrom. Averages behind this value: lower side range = 18.3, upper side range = 31.9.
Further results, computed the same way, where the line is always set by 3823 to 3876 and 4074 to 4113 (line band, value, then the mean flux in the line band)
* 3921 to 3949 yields 3.1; 20.5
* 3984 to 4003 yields -4.4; 32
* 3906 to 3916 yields -3.9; 30.3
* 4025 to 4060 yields -4.2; 32.1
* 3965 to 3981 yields 3.4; 19.8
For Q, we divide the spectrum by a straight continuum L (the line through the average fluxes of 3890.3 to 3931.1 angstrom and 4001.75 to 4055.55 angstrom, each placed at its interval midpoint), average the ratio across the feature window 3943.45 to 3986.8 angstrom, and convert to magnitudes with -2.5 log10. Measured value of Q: 0.17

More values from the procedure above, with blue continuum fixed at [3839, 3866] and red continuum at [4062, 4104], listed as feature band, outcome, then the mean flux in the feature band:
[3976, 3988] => -0.16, 30.8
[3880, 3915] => -0.12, 24.9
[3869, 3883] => 0.26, 16.6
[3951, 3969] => 0.08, 23.5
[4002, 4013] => -0.19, 33.1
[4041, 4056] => -0.07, 31.8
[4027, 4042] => -0.12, 32.7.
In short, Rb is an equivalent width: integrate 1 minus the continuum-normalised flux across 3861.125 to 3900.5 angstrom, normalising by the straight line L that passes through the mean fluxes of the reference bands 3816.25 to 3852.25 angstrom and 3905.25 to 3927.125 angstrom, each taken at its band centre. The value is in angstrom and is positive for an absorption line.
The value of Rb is 6.12 angstrom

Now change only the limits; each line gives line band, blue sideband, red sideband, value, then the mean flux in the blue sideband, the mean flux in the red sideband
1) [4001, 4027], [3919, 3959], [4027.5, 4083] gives -3.32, 22.9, 32.3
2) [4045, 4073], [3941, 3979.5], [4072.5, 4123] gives -2.38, 24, 31.8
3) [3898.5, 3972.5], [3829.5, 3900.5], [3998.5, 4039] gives 5.65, 19.6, 32.7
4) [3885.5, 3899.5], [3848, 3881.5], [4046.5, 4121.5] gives -2.70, 18.6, 32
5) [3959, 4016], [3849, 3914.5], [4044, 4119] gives -1.56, 21.9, 31.8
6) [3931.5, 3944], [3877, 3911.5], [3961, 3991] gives 3.96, 23.3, 24.1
